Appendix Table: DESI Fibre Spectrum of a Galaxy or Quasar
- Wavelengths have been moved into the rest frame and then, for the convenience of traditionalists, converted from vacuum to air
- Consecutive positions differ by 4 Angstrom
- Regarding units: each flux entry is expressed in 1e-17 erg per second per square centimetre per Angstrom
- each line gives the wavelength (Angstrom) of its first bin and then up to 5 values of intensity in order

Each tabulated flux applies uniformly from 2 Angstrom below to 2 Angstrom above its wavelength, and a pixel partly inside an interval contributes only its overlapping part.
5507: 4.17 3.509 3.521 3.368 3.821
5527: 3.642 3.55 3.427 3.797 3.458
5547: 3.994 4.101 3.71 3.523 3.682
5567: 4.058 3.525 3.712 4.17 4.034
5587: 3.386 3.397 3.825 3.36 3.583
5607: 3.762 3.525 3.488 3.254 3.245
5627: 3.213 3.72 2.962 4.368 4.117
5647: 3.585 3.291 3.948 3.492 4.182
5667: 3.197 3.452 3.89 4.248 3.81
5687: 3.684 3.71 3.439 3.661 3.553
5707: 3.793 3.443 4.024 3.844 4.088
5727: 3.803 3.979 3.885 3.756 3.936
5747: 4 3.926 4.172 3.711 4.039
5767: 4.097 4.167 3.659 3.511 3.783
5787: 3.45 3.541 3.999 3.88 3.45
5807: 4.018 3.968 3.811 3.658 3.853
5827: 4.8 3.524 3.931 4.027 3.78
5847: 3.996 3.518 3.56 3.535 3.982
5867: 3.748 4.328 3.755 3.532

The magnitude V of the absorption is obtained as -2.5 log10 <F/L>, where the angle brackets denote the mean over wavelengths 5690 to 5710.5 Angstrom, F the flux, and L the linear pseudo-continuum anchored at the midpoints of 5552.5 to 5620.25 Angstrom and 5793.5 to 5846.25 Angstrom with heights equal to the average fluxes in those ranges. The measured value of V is 0.047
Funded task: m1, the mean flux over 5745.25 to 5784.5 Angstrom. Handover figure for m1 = 3.91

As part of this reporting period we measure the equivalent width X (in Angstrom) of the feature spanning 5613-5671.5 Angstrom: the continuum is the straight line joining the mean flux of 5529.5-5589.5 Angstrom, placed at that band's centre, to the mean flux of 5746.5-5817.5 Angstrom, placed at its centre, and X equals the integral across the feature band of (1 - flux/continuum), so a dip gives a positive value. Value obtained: 3.20 Angstrom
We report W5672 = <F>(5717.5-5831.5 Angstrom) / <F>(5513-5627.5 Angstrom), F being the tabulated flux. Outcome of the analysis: 1.07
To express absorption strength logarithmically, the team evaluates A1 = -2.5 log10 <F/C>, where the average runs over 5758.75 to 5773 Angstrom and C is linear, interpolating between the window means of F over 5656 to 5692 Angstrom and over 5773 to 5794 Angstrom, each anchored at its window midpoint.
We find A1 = -0.116 mag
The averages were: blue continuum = 3.75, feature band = 4.04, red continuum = 3.61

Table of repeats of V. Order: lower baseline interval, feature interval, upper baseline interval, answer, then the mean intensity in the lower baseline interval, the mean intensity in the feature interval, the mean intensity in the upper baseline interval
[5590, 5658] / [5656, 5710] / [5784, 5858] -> -0.017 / 3.57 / 3.7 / 3.82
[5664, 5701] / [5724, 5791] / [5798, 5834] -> -0.017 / 3.69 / 3.86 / 3.89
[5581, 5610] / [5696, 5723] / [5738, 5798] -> 0.010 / 3.62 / 3.74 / 3.85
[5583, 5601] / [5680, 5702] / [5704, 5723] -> 0.020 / 3.55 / 3.68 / 3.8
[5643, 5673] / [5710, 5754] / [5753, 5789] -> -0.036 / 3.63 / 3.9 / 3.84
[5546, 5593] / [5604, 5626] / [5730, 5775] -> 0.109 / 3.77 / 3.45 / 3.96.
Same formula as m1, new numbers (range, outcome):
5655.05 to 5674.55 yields 3.64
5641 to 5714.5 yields 3.7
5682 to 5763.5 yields 3.82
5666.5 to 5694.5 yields 3.73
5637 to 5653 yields 3.84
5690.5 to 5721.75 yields 3.69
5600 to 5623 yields 3.49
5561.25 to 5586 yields 3.85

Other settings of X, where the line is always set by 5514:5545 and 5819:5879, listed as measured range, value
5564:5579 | -0.83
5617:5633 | 1.32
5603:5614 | 0.08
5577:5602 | -0.43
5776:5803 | 0.95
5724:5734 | -0.42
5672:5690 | -0.78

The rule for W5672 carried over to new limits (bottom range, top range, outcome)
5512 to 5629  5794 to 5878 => 1.06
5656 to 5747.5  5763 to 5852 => 1.02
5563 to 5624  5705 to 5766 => 1.07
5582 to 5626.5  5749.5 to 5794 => 1.09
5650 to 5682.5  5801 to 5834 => 1.04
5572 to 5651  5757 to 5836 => 1.07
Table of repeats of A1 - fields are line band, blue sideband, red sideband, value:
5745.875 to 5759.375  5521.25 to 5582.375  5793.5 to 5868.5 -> -0.045 mag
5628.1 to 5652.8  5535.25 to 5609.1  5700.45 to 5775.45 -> 0.038 mag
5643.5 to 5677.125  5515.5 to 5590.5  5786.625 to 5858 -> 0.030 mag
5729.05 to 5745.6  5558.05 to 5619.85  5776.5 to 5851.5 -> -0.037 mag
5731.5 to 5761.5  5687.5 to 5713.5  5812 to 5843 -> -0.054 mag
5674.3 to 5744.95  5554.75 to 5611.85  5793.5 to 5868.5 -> -0.012 mag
